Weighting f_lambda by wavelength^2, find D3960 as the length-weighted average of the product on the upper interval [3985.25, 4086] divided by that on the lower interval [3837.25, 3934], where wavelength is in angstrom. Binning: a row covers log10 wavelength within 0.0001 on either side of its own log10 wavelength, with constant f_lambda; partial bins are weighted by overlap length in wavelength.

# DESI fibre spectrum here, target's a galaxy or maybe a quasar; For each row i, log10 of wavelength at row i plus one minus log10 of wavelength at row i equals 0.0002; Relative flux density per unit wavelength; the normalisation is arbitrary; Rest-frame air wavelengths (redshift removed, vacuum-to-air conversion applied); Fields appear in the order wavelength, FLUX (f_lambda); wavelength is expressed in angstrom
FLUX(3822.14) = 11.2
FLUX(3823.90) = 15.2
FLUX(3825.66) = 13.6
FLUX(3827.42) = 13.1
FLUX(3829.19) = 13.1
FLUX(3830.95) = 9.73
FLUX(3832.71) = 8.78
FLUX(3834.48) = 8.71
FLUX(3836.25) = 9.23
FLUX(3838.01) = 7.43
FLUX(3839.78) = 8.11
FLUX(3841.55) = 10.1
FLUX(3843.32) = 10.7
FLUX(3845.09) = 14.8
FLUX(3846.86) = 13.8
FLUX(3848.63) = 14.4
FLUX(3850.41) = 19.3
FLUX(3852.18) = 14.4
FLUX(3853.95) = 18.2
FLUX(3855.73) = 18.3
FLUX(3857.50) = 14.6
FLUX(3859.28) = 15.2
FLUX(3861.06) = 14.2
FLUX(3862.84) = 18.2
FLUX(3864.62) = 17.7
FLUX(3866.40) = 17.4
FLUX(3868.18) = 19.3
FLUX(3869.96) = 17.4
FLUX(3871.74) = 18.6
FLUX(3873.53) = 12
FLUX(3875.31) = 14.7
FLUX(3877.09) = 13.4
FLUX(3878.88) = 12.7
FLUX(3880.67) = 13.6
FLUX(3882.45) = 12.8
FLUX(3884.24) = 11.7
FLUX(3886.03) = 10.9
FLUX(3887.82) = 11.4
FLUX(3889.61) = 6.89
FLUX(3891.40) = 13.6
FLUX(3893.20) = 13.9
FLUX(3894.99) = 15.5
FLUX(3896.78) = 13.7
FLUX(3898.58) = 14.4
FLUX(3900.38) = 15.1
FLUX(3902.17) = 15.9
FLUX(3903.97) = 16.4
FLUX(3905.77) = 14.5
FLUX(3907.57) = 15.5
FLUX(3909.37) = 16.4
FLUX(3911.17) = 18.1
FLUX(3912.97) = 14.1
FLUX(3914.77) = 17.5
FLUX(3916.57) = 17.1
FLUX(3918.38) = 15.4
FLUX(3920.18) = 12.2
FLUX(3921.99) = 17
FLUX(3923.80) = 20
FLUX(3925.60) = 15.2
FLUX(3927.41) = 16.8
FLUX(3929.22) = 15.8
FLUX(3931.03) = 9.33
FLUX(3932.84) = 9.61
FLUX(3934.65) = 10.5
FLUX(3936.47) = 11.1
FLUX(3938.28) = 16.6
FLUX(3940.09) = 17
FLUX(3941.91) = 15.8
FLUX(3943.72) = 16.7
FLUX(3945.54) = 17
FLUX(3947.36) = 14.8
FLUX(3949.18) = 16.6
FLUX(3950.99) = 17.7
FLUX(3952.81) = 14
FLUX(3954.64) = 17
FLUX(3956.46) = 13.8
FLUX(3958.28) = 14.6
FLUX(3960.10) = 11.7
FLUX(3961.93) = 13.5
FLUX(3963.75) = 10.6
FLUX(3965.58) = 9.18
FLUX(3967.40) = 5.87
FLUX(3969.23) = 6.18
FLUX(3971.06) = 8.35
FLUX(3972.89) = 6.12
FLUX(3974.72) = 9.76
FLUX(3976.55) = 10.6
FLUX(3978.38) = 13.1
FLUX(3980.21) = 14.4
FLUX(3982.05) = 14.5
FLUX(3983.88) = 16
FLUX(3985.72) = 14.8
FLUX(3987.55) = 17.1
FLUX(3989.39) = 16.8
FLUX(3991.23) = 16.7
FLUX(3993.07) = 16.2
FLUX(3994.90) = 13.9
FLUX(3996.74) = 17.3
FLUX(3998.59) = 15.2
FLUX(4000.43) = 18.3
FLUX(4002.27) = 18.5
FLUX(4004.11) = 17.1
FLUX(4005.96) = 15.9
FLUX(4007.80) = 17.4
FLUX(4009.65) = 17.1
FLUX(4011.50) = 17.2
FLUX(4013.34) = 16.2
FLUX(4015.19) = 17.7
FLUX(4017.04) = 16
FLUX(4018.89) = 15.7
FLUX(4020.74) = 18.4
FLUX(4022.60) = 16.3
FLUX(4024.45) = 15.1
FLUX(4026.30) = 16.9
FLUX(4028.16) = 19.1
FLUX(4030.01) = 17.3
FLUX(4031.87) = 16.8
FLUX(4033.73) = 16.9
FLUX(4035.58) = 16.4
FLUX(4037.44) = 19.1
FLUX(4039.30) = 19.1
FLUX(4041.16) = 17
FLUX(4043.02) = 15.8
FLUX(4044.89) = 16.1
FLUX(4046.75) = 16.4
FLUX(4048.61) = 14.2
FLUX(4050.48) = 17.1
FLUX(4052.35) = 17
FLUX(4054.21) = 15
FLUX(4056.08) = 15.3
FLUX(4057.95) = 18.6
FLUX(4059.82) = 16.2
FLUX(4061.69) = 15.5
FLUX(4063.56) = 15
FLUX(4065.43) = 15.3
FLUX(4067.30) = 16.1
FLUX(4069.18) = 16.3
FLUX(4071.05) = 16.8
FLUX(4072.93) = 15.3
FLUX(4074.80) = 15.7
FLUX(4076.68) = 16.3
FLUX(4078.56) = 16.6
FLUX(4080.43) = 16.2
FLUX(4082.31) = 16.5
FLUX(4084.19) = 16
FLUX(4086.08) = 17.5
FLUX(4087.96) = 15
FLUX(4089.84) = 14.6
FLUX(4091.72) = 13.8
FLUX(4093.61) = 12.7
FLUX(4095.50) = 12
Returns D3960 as 1.2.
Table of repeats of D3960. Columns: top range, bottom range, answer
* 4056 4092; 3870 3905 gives 1.29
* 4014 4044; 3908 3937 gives 1.22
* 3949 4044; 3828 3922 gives 1.14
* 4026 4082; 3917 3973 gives 1.29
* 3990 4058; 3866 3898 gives 1.30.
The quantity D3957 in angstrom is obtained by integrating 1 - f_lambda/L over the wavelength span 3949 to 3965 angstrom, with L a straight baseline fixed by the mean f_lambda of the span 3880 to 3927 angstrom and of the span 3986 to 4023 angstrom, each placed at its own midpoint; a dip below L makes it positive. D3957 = 1.6 angstrom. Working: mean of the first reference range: 14.6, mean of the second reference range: 16.7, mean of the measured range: 14.2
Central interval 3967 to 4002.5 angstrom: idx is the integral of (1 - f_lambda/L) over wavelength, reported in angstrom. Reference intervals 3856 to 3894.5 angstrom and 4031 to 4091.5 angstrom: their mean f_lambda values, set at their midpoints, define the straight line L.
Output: 4.6 angstrom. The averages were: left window 14.4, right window 16.3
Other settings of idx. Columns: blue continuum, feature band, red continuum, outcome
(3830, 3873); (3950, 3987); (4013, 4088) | 8.0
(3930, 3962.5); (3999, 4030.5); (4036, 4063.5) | -2.5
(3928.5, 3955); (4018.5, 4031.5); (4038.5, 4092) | -1.2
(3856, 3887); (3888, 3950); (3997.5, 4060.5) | 2.9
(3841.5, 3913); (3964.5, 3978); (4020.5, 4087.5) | 6.4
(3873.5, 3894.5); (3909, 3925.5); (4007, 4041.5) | -3.5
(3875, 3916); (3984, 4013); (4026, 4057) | -1.1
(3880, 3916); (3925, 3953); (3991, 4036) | 0.8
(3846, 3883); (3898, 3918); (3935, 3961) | -0.6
